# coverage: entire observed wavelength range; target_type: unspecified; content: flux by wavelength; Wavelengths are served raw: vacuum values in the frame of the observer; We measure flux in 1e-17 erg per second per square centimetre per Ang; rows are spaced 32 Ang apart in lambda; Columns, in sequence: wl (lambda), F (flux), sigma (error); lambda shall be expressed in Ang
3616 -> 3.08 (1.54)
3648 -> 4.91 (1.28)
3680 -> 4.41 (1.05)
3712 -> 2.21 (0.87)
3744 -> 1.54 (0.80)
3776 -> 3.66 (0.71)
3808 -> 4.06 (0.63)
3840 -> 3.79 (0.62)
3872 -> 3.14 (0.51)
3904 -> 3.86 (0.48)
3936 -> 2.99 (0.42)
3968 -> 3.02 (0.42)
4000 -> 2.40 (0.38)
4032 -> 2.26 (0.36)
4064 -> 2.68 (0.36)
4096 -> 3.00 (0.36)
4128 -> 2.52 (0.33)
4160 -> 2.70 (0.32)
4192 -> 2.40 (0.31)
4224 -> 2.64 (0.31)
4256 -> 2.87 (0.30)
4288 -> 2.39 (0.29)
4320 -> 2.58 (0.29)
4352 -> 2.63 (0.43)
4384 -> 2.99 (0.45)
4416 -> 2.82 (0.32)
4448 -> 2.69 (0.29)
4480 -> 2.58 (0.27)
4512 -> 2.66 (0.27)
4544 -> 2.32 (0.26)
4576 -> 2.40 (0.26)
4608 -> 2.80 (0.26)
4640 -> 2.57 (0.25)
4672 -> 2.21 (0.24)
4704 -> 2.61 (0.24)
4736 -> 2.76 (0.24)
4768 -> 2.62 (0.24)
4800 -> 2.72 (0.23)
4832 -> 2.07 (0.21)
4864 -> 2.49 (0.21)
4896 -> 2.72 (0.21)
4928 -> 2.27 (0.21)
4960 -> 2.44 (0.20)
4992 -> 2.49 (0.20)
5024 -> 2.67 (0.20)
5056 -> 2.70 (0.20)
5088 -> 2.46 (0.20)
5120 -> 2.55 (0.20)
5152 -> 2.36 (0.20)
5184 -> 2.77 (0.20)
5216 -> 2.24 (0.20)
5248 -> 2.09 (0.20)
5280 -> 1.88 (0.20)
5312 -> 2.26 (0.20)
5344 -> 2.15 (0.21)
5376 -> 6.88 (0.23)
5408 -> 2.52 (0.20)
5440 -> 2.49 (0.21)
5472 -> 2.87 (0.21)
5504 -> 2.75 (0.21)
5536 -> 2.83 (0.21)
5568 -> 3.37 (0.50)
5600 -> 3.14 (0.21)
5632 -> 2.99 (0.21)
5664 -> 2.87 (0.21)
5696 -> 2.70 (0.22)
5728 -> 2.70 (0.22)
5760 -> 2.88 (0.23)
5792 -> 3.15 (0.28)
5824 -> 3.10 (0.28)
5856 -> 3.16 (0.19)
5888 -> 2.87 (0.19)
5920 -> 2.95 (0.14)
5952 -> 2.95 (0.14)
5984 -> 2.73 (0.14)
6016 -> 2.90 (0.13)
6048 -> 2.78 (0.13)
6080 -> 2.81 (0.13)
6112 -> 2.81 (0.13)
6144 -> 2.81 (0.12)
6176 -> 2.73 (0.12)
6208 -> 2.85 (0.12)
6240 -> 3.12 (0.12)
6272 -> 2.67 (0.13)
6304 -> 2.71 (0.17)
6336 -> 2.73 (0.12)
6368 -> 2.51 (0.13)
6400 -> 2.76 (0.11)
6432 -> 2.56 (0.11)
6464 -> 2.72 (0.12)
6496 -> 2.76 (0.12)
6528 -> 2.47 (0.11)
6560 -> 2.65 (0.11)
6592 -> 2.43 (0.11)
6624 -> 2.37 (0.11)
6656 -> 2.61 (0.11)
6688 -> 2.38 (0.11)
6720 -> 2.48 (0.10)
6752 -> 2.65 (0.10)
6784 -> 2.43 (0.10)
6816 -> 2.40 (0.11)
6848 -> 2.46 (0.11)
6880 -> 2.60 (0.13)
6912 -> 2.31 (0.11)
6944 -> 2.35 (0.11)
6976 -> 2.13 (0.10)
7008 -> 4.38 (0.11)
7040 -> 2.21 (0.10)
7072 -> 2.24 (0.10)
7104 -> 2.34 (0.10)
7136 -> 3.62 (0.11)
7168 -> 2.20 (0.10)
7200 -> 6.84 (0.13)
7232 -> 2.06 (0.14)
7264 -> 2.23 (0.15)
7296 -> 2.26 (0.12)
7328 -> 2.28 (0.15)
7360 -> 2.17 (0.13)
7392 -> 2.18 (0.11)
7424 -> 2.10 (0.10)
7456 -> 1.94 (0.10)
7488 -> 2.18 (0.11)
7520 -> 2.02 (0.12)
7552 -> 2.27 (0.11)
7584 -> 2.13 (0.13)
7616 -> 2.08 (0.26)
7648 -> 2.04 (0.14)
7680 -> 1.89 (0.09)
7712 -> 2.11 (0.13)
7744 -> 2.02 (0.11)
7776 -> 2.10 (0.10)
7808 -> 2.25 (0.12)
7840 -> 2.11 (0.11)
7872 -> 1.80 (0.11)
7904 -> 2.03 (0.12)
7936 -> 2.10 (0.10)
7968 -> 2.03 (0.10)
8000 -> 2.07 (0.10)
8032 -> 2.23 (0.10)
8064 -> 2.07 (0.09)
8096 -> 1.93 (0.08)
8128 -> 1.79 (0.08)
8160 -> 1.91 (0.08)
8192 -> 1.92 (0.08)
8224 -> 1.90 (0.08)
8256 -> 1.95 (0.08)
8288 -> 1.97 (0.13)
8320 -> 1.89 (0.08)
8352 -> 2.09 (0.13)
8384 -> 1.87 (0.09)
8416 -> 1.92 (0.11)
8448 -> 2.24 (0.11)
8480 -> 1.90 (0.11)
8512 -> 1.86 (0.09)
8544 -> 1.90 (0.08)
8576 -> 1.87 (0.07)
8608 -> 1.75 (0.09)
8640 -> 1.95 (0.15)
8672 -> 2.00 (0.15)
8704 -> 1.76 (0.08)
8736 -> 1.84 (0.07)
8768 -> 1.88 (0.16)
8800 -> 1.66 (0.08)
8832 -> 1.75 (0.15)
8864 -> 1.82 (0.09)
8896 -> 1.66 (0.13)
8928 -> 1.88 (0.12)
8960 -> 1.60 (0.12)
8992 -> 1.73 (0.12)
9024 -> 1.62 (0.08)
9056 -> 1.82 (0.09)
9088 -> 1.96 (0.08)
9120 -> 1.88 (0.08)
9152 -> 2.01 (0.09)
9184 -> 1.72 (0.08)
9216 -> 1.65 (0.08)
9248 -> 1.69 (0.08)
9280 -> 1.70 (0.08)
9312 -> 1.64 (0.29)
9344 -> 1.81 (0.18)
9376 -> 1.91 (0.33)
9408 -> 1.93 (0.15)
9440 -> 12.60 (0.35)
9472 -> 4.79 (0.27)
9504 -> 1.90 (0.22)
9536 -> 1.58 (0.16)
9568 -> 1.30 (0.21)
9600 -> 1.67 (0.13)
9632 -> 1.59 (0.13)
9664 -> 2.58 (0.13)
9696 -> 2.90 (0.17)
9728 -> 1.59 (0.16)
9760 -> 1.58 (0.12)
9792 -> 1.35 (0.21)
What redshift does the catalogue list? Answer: 0.44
